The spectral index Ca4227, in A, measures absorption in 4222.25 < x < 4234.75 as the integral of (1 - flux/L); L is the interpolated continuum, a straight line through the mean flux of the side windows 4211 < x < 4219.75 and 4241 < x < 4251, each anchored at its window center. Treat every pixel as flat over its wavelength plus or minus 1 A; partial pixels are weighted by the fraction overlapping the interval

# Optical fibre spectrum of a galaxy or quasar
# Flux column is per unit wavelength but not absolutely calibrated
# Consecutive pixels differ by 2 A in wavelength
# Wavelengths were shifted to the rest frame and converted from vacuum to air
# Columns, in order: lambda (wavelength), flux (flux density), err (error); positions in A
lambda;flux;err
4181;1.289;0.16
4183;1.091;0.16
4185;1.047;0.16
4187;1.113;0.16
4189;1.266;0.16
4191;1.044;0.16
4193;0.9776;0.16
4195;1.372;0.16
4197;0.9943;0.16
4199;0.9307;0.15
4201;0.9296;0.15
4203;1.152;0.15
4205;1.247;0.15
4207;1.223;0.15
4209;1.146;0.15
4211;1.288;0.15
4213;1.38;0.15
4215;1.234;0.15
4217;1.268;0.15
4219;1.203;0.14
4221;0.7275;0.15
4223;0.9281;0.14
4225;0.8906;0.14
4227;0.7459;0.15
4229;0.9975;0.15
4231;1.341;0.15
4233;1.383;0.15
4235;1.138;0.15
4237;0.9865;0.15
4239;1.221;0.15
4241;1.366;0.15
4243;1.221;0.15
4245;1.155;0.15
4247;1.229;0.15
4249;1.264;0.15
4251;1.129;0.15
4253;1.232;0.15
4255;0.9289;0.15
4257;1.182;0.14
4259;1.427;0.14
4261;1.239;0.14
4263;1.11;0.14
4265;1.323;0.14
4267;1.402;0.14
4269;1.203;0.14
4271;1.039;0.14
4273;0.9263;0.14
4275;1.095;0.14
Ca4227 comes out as 2.0 A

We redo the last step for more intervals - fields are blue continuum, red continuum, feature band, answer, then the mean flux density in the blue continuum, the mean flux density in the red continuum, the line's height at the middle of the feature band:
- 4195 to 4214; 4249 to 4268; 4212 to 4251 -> 1.58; 1.16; 1.22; 1.19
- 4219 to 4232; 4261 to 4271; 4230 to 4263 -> -3.44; 0.959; 1.24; 1.1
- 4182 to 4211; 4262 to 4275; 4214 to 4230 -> 1.87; 1.12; 1.16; 1.13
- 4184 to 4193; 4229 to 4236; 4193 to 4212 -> 0.24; 1.1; 1.25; 1.15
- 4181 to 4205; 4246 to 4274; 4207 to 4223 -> -0.54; 1.1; 1.19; 1.13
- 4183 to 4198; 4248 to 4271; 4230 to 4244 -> -0.66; 1.11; 1.21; 1.18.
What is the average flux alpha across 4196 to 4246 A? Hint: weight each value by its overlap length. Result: 1.12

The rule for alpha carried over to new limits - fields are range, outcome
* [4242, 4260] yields 1.2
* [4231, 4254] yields 1.22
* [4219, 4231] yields 0.927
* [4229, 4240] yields 1.19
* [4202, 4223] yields 1.17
